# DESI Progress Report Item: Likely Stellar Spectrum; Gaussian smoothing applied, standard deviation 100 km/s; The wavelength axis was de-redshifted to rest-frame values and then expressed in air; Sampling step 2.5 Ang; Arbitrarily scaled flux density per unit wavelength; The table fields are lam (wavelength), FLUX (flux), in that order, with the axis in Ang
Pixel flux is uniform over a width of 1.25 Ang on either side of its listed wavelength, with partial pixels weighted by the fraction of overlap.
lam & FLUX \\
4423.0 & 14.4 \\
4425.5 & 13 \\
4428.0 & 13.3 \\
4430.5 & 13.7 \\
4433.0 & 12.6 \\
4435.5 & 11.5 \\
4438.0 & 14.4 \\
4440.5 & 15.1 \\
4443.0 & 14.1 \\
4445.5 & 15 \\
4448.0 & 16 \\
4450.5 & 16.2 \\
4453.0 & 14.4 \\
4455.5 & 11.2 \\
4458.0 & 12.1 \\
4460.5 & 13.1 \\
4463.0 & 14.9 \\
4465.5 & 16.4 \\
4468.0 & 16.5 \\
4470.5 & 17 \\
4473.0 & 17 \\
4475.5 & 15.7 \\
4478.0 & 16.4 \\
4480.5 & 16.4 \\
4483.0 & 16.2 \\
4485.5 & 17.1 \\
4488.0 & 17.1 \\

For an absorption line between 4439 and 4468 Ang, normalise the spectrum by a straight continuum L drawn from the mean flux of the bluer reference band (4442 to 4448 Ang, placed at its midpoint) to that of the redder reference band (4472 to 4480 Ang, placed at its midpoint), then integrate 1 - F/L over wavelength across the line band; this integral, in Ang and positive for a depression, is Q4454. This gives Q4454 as 1.5 Ang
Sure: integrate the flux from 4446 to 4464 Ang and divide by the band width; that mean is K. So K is 14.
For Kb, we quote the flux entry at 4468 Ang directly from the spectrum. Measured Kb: 16.5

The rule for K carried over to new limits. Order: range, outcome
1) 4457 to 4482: 15.6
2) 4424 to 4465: 13.8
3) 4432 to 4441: 13.3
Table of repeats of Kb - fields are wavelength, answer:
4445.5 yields 15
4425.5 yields 13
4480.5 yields 16.4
